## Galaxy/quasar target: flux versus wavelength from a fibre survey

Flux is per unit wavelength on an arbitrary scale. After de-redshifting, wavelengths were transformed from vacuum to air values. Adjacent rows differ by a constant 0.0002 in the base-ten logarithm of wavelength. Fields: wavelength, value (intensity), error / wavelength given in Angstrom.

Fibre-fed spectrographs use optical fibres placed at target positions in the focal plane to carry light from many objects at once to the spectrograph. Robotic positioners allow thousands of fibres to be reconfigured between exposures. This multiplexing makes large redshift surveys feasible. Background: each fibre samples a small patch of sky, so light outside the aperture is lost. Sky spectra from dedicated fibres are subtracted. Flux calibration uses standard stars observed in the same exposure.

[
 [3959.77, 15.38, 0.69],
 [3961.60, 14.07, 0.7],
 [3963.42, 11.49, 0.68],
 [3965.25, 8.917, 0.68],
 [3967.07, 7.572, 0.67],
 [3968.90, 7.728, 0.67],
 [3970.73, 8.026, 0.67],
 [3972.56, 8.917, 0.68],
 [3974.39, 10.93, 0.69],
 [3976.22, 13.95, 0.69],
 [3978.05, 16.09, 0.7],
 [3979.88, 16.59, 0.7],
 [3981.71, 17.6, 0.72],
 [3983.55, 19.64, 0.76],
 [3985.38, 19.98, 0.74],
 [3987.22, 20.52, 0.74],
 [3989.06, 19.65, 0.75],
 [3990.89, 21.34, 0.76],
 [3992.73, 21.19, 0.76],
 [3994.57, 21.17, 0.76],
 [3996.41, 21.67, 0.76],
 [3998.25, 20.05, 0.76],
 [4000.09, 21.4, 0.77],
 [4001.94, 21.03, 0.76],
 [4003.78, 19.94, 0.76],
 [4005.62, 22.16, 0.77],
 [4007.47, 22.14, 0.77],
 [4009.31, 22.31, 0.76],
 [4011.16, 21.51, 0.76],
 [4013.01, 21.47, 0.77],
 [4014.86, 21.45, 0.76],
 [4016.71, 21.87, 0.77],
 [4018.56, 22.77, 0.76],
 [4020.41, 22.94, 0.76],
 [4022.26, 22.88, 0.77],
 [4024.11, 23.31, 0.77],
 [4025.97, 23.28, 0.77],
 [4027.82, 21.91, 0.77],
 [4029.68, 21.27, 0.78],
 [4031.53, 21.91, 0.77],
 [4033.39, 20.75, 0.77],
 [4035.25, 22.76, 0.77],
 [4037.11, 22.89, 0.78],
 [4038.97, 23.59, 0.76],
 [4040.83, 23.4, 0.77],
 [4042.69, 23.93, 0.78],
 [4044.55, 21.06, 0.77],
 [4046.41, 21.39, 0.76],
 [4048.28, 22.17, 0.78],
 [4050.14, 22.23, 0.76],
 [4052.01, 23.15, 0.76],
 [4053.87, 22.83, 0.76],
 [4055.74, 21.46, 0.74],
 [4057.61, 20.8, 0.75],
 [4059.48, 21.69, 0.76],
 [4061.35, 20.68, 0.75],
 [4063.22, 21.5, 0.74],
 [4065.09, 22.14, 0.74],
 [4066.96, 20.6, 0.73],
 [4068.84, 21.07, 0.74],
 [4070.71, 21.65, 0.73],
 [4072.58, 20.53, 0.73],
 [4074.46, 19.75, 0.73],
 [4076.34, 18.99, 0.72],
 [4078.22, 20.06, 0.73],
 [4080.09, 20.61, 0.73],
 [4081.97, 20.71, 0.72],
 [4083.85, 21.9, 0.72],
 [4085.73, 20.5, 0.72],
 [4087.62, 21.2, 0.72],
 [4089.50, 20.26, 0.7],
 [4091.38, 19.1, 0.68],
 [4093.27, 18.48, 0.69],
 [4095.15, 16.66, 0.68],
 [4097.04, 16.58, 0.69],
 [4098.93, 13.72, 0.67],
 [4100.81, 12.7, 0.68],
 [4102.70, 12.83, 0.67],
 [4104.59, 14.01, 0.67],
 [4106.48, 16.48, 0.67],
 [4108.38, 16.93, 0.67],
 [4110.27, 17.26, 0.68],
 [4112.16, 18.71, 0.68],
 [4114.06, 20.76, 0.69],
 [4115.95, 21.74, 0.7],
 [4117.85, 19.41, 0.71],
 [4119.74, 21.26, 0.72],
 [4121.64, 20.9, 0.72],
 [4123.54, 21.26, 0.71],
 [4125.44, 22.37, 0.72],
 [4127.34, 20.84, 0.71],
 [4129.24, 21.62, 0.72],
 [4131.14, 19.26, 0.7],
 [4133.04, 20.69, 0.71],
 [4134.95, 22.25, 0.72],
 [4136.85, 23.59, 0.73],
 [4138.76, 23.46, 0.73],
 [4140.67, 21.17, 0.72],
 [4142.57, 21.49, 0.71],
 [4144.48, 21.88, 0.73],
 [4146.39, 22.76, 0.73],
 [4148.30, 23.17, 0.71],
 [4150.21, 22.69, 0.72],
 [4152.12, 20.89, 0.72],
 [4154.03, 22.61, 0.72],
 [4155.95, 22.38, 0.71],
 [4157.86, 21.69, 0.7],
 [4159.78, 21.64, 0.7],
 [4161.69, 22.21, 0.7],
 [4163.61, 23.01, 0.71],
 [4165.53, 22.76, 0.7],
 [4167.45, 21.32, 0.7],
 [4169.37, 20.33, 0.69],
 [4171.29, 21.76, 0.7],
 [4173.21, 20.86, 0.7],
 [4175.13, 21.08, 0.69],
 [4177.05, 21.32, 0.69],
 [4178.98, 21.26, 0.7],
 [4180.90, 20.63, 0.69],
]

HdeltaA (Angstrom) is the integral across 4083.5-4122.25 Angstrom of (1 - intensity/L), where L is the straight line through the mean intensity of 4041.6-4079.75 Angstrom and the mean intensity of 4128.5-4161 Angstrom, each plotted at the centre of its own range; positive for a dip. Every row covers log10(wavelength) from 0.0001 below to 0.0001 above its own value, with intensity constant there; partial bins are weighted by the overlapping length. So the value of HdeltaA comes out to 6.4 Angstrom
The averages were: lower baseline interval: 21.4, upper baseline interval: 22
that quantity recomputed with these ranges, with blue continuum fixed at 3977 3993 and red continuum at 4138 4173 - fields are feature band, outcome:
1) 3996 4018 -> -2.3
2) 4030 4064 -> -3.3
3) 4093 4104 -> 3.2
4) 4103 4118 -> 2.4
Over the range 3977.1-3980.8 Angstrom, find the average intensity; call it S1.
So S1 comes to 16.4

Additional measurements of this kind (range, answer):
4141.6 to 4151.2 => 22.4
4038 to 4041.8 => 23.5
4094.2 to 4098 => 16.6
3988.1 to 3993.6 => 20.7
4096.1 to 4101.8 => 14.3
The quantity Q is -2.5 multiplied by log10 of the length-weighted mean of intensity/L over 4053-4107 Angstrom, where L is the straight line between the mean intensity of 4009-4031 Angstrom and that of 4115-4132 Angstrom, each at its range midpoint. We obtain 0.12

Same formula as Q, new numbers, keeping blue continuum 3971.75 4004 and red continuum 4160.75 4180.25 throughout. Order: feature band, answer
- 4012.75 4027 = -0.187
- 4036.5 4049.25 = -0.169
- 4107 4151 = -0.010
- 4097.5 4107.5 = 0.402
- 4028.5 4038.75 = -0.148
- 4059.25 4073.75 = -0.075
